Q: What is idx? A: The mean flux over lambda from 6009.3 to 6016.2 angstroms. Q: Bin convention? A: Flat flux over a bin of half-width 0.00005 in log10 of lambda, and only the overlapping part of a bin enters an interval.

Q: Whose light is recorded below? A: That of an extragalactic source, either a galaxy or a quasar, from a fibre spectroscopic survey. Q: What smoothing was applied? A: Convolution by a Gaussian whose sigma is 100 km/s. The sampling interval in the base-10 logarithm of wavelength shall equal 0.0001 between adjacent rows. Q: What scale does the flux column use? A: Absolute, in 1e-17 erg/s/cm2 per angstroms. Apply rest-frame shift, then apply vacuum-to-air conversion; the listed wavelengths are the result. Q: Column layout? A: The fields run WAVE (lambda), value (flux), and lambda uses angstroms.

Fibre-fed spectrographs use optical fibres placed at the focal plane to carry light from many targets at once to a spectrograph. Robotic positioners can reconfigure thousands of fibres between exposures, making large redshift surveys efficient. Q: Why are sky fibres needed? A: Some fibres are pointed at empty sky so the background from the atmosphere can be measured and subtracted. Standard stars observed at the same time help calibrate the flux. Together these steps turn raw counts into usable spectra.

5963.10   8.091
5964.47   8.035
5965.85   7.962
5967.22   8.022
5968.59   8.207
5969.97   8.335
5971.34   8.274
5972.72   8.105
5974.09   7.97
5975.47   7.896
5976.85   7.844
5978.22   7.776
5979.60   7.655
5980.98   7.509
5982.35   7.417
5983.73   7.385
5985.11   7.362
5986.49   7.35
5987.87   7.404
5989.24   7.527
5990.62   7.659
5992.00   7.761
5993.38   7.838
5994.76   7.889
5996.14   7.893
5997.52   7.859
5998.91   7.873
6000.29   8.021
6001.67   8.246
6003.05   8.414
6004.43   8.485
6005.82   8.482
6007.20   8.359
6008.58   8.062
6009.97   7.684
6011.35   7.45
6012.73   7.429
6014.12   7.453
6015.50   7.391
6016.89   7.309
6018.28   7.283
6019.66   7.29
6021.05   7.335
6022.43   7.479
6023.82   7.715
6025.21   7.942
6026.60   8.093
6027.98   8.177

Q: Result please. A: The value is 7.48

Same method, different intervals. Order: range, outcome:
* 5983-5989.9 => 7.41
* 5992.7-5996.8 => 7.87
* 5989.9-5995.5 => 7.79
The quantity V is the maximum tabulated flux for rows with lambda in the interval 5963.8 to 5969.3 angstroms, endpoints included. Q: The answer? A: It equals 8.207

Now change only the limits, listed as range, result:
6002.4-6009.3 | 8.485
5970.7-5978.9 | 8.274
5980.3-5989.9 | 7.527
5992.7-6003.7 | 8.414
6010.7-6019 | 7.453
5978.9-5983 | 7.655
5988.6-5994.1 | 7.838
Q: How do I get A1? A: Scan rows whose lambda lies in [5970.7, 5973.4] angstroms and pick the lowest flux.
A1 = 8.105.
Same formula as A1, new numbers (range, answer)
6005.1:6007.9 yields 8.359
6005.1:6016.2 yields 7.391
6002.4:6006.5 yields 8.414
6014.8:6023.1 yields 7.283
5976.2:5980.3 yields 7.655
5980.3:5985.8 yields 7.362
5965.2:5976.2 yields 7.896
